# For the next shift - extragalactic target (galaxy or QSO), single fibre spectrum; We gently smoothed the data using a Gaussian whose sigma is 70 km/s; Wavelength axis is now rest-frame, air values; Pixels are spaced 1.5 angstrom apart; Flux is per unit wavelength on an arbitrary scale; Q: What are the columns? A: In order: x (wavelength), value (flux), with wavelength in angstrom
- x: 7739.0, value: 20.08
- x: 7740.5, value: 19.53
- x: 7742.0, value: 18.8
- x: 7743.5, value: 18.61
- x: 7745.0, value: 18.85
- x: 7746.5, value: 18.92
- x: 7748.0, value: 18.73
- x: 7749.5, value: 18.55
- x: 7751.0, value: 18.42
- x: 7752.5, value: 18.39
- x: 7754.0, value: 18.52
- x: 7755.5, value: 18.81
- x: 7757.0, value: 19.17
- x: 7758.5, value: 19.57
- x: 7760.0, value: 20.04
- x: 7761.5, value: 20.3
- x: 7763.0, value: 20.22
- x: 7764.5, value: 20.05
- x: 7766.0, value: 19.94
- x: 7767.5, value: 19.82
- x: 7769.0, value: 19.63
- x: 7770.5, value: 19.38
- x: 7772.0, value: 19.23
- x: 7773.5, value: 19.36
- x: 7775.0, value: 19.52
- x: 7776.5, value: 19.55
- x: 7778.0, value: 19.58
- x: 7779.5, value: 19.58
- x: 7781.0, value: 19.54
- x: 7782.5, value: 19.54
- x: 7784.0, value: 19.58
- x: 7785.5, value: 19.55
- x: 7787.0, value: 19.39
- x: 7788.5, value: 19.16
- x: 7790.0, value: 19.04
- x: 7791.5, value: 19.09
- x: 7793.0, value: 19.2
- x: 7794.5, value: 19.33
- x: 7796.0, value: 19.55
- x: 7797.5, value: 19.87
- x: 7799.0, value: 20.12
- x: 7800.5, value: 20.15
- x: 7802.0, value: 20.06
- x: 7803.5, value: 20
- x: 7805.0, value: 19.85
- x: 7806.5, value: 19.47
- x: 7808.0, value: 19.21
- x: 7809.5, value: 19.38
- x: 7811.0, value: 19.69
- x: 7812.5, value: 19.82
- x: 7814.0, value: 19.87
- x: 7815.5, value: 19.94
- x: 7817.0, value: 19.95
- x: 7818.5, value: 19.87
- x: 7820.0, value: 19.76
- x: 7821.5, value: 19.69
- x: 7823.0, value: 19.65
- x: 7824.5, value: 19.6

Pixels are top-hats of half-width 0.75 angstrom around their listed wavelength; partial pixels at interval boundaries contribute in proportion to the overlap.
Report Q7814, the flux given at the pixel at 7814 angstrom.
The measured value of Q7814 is 19.87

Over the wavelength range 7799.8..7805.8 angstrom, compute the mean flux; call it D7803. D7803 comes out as 20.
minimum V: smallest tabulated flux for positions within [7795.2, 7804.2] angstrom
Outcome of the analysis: 19.55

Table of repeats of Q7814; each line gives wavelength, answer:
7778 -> 19.58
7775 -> 19.52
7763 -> 20.22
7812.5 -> 19.82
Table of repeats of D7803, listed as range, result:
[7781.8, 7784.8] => 19.6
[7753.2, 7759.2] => 19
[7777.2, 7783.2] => 19.6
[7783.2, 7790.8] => 19.3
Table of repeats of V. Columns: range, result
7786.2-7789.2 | 19.16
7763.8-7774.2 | 19.23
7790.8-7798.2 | 19.09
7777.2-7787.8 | 19.39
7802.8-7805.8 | 19.85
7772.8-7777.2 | 19.36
